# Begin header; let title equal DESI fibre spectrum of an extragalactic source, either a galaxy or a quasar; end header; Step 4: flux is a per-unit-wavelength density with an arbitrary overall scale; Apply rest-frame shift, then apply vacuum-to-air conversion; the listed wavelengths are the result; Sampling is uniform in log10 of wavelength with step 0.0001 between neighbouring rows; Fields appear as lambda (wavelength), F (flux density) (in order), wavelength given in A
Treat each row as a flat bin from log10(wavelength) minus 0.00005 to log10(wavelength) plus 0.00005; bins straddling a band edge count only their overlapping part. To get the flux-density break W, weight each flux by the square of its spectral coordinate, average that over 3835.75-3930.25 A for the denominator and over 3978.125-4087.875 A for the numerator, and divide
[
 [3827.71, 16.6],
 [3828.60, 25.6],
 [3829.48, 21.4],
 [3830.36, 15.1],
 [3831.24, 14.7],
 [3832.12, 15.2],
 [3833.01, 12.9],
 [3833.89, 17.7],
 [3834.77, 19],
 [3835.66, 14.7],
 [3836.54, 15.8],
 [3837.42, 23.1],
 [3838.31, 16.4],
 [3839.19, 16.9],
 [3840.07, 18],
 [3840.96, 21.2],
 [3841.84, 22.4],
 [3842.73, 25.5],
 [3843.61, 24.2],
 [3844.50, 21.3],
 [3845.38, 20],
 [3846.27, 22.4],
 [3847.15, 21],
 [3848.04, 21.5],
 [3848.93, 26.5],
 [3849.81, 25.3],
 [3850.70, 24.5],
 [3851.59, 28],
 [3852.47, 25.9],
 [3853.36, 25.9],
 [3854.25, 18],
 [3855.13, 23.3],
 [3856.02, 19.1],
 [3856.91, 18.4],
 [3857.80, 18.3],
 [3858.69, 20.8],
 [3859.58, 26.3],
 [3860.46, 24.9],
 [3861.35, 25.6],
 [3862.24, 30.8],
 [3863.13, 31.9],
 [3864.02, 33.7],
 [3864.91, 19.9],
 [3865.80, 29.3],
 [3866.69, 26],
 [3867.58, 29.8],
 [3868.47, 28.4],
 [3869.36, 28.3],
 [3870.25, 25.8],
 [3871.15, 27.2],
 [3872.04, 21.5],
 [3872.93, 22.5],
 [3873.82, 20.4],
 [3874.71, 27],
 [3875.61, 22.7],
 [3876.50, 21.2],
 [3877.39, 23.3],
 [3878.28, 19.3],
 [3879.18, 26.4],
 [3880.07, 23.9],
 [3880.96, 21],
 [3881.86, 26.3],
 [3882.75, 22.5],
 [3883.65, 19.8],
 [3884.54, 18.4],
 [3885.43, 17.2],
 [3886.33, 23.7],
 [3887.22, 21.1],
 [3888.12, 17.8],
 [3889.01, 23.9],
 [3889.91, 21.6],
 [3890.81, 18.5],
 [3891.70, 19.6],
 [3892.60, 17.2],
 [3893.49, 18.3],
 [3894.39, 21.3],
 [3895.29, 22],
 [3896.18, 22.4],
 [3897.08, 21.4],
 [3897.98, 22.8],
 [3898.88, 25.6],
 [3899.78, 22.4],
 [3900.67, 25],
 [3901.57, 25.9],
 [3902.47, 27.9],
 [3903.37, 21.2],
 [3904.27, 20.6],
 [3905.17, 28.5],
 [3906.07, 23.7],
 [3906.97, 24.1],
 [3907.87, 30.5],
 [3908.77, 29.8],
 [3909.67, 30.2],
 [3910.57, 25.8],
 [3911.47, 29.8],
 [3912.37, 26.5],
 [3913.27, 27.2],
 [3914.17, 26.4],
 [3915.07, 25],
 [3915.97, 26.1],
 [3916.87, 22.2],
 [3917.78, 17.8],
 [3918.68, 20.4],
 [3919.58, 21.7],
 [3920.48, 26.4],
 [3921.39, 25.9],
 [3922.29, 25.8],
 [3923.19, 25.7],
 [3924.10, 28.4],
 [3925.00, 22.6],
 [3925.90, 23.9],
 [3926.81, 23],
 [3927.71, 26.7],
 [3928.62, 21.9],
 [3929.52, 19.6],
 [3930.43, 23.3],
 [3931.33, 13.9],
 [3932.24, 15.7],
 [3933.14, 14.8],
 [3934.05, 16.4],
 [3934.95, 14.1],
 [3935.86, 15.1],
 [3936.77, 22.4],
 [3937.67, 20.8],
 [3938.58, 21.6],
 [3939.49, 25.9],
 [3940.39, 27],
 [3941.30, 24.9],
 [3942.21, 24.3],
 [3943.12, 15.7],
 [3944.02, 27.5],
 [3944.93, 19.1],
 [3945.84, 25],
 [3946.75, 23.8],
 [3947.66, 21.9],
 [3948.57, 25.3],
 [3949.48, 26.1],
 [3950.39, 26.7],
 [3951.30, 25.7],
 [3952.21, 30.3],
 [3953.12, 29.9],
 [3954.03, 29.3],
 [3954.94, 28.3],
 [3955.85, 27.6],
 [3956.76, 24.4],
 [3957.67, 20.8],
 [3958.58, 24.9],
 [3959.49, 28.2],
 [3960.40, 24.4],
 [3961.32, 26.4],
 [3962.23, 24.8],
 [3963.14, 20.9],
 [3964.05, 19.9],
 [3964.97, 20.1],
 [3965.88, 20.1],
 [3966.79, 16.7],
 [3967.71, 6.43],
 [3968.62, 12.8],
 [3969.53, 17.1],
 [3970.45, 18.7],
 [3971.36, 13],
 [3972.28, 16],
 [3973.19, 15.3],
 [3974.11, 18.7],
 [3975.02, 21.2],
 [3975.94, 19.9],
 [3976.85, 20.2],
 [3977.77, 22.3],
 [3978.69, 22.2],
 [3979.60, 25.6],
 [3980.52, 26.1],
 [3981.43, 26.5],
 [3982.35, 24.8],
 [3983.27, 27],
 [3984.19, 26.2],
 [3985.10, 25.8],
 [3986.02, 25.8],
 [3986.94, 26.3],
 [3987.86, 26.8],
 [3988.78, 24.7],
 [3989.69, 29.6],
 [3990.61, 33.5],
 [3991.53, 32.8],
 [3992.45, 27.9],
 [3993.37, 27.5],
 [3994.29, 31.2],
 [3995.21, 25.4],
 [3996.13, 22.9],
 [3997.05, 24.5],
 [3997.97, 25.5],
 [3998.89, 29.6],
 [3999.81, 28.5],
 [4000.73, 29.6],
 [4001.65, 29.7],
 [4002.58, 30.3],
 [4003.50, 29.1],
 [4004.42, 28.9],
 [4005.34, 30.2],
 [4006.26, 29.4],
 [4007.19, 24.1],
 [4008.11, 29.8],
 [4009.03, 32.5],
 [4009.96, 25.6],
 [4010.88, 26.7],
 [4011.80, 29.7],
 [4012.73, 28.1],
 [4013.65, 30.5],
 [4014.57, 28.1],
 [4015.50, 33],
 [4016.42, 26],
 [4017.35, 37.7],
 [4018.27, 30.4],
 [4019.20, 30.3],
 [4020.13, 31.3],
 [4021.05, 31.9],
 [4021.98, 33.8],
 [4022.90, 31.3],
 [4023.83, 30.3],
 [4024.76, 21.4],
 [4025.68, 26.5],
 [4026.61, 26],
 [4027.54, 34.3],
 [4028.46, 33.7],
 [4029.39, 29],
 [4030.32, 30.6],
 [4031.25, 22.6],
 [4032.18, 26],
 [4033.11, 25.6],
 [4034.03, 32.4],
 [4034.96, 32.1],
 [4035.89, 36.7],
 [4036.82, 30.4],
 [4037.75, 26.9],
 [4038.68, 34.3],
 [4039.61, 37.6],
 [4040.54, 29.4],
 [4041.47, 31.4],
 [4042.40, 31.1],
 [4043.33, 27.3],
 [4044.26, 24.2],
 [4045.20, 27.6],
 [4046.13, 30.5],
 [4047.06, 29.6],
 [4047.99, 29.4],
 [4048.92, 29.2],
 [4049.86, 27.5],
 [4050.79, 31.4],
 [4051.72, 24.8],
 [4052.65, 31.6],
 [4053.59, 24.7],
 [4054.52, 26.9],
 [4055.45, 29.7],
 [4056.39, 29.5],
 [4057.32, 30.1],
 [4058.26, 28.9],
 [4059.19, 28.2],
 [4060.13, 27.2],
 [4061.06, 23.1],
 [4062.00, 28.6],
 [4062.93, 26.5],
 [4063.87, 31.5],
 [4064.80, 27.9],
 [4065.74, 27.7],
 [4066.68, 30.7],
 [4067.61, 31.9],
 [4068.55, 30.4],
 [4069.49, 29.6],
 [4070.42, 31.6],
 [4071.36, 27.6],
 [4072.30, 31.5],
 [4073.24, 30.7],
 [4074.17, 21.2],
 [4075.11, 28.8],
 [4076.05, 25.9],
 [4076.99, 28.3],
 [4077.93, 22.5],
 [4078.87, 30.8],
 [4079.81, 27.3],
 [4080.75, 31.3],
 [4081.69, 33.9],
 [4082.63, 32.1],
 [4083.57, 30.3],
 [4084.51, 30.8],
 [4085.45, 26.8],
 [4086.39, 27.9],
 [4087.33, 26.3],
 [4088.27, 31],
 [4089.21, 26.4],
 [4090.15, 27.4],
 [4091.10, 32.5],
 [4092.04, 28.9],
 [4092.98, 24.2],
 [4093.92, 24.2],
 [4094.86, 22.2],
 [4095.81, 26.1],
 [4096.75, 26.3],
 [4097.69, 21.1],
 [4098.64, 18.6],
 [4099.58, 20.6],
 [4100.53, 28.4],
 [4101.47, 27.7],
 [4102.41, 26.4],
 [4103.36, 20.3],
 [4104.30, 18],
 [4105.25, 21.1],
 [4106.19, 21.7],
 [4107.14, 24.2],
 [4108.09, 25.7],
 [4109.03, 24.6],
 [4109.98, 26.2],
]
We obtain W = 1.3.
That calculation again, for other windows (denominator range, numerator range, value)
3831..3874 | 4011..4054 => 1.43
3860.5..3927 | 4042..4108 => 1.24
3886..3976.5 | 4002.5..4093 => 1.37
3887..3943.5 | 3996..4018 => 1.32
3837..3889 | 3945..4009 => 1.12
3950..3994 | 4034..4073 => 1.30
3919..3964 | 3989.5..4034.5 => 1.29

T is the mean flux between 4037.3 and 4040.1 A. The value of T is 32.9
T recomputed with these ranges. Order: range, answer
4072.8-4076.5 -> 26.7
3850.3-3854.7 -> 24.5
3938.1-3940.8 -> 24.8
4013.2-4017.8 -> 31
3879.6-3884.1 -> 22.7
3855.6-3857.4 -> 18.7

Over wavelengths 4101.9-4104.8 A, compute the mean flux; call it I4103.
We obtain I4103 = 21.6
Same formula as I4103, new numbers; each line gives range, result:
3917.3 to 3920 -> 19.9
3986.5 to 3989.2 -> 25.9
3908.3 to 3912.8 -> 28.4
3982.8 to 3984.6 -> 26.5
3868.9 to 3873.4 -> 25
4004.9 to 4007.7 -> 27.9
